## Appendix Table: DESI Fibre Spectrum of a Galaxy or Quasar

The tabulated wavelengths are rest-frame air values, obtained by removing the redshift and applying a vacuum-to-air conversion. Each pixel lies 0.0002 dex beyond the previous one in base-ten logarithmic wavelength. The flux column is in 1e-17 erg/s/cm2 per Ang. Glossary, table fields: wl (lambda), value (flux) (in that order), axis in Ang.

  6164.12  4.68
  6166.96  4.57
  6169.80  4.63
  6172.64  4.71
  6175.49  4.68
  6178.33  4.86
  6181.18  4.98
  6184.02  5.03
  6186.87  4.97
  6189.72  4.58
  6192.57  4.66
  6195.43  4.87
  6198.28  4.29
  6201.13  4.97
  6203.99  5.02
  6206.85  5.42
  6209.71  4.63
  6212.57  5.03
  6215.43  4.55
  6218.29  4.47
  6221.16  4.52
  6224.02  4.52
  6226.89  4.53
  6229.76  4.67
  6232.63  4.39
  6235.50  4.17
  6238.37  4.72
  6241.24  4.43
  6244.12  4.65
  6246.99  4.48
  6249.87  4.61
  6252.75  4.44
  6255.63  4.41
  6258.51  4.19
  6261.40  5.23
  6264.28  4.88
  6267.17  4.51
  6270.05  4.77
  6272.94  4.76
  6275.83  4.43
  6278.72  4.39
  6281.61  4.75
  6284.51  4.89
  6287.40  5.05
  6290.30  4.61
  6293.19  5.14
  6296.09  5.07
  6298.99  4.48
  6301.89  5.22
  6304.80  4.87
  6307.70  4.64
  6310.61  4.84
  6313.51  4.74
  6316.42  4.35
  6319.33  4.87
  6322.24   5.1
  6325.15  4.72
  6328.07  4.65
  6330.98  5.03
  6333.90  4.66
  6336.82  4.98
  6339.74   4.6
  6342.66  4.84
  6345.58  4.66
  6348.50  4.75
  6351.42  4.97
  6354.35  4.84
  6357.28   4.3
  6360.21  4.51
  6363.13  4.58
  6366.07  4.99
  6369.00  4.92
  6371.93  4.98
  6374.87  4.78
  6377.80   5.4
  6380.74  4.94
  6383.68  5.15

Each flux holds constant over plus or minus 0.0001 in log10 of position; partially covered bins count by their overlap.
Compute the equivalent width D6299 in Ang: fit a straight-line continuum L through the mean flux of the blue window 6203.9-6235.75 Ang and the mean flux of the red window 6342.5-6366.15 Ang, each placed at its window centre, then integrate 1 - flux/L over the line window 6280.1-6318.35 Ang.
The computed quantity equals -1.1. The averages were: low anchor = 4.66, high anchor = 4.69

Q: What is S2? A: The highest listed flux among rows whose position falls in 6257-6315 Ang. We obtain 5.23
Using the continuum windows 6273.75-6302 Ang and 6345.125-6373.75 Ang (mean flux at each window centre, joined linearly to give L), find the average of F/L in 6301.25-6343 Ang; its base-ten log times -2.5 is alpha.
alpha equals -0.01 mag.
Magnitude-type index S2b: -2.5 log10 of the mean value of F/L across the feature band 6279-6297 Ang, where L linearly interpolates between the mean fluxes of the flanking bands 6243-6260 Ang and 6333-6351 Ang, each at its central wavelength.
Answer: -0.07 mag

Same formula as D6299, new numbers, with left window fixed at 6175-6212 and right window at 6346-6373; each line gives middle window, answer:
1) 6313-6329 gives 0.12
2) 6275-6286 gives 0.40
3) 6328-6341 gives -0.09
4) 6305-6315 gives 0.06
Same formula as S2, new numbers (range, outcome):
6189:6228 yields 5.42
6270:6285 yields 4.89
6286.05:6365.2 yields 5.22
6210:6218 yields 5.03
